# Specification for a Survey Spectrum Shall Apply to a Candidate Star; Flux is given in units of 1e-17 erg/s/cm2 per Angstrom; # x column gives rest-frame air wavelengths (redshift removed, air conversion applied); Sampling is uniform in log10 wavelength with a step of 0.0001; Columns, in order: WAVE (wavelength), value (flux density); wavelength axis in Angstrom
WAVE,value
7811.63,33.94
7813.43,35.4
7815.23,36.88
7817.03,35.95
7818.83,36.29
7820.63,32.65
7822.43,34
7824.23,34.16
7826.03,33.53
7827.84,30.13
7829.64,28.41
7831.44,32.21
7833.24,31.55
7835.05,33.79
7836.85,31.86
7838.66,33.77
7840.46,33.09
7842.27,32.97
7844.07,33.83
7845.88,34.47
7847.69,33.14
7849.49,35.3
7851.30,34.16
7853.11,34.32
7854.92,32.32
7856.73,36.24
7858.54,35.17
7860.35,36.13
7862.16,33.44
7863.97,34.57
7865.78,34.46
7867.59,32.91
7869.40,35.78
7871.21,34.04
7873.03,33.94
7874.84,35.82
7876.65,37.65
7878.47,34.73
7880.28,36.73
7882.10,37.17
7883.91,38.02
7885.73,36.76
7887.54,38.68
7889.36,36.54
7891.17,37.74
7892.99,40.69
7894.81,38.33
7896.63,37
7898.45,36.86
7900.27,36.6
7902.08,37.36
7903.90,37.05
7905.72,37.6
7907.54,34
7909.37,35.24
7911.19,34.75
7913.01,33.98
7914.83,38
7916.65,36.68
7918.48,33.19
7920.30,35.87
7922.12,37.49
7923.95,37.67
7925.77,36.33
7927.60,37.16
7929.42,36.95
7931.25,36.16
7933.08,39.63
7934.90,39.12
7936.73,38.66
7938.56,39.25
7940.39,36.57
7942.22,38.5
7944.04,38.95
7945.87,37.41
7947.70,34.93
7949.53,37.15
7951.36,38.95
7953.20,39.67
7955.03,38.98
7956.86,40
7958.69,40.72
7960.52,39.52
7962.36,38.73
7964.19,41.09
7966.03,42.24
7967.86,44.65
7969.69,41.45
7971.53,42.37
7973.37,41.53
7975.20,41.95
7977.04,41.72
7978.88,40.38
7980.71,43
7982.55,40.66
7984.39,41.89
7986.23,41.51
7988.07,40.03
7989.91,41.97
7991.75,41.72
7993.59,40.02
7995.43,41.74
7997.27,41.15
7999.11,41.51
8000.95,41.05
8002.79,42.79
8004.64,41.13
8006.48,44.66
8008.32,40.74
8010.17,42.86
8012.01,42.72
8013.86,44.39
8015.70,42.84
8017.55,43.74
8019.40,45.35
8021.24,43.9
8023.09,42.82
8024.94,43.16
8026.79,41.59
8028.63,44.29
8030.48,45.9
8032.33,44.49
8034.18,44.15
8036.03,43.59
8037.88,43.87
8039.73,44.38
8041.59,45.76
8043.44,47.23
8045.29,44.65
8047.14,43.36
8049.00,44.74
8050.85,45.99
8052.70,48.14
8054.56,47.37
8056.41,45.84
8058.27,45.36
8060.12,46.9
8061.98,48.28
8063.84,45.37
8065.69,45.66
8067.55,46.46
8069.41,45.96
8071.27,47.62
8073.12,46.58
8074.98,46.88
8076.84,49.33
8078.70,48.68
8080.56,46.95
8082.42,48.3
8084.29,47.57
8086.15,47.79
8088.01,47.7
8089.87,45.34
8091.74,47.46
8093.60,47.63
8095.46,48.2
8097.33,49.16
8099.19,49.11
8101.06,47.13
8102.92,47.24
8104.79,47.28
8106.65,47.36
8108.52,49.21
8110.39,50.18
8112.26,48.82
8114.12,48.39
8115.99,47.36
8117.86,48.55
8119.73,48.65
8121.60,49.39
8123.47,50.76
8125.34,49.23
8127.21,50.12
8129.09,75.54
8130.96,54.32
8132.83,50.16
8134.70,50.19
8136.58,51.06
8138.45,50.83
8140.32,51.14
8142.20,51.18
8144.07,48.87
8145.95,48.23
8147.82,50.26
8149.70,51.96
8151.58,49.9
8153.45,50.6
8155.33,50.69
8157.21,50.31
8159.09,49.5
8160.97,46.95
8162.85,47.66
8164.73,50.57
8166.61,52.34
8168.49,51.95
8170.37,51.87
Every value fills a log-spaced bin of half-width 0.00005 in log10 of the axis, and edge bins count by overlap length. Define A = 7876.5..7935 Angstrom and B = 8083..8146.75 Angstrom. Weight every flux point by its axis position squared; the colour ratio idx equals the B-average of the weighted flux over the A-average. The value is 1.42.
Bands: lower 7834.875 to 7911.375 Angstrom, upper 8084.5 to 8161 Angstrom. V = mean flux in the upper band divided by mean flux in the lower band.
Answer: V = 1.40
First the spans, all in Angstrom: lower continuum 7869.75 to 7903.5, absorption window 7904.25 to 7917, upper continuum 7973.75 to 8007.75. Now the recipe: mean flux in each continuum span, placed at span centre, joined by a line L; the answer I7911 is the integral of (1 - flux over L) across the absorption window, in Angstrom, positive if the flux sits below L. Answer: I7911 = 0.7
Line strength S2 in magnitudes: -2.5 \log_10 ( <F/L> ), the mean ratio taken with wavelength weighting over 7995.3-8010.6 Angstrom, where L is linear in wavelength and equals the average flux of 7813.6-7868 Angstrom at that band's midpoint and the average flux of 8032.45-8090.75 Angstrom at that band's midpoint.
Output 0.026 mag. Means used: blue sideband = 33.8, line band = 41.9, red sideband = 46.3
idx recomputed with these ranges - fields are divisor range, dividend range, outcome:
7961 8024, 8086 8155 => 1.23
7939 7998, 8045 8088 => 1.19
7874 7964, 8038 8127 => 1.32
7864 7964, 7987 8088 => 1.24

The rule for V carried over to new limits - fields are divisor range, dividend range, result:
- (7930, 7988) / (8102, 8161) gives 1.27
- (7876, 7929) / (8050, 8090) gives 1.28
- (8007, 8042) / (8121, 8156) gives 1.19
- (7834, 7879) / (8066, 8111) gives 1.39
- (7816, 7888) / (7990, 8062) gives 1.28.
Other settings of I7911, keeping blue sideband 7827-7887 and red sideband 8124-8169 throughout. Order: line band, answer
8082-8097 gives 0.1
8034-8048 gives 0.1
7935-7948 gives 0.4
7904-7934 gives 1.3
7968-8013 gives 0.4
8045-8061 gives 0.0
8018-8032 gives 0.1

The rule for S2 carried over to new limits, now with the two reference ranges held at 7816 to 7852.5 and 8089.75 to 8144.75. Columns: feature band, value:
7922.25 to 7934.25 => 0.04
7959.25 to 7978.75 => 0.00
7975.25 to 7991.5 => 0.02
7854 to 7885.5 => 0.00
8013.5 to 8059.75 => 0.01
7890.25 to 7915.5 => 0.02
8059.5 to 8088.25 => 0.01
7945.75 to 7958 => 0.06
